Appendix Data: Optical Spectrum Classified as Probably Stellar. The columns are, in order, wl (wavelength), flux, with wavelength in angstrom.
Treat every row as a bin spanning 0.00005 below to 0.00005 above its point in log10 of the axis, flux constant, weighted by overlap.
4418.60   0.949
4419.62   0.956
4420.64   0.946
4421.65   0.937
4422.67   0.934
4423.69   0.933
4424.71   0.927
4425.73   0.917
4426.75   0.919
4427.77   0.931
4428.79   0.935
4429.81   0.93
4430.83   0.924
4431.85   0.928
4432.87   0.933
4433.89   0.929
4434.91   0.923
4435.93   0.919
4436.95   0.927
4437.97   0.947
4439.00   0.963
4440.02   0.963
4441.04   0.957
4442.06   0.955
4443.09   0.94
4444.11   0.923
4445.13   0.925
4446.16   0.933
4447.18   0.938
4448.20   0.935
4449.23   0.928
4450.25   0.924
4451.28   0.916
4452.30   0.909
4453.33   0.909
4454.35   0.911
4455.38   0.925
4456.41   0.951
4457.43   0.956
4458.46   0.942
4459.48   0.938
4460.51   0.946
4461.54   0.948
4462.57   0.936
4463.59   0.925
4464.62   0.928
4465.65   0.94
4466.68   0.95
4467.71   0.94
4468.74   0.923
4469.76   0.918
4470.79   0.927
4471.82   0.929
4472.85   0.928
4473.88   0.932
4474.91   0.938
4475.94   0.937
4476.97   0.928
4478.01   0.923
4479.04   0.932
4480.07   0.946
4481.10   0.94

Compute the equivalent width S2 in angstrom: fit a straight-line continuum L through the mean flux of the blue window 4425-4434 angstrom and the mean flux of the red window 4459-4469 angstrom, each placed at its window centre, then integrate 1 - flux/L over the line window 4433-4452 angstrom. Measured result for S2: -0.1 angstrom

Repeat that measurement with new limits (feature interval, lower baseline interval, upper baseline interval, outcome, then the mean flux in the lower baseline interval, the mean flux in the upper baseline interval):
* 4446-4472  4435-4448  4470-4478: 0.1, 0.94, 0.929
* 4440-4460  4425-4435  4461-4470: 0.0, 0.927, 0.935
